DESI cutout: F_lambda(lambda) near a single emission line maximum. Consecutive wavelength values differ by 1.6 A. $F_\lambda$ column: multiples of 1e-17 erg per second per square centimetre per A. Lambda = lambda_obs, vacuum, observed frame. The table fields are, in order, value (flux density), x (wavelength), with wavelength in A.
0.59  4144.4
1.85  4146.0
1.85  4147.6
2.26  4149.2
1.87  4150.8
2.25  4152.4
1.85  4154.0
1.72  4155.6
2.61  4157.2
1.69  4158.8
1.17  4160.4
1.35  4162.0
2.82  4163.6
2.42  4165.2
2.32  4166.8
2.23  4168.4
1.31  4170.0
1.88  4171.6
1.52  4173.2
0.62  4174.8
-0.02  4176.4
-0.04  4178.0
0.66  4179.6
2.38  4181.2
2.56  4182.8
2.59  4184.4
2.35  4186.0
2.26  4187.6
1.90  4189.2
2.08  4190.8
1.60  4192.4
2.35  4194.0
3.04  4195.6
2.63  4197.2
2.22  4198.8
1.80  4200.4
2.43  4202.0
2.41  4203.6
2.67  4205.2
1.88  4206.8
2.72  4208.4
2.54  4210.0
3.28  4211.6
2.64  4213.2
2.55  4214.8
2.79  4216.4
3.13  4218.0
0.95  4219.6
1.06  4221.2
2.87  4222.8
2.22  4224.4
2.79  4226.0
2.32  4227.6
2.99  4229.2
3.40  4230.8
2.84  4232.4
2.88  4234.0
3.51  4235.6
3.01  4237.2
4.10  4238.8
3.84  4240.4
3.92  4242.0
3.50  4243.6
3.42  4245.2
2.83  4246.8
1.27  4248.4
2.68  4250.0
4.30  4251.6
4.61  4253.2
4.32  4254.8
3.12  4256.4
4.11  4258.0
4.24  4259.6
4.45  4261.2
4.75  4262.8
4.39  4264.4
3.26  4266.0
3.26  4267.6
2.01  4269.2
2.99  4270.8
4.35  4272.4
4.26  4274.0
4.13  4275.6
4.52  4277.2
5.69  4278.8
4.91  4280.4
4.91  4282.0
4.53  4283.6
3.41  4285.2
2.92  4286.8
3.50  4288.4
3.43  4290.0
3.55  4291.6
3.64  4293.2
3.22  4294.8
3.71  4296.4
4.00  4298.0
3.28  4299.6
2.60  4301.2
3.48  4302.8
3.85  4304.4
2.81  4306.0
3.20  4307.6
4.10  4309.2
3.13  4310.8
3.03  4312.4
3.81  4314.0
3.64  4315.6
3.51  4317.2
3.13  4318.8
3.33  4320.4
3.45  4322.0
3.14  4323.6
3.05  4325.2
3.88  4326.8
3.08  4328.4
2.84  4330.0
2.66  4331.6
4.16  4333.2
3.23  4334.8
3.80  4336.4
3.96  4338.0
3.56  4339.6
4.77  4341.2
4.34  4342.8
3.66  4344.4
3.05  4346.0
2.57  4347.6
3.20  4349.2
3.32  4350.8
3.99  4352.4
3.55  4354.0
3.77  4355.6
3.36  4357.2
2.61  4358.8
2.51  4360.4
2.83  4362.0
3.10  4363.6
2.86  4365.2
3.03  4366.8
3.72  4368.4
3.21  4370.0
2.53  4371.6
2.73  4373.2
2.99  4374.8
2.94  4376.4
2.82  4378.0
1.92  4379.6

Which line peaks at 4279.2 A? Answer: Lyman alpha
